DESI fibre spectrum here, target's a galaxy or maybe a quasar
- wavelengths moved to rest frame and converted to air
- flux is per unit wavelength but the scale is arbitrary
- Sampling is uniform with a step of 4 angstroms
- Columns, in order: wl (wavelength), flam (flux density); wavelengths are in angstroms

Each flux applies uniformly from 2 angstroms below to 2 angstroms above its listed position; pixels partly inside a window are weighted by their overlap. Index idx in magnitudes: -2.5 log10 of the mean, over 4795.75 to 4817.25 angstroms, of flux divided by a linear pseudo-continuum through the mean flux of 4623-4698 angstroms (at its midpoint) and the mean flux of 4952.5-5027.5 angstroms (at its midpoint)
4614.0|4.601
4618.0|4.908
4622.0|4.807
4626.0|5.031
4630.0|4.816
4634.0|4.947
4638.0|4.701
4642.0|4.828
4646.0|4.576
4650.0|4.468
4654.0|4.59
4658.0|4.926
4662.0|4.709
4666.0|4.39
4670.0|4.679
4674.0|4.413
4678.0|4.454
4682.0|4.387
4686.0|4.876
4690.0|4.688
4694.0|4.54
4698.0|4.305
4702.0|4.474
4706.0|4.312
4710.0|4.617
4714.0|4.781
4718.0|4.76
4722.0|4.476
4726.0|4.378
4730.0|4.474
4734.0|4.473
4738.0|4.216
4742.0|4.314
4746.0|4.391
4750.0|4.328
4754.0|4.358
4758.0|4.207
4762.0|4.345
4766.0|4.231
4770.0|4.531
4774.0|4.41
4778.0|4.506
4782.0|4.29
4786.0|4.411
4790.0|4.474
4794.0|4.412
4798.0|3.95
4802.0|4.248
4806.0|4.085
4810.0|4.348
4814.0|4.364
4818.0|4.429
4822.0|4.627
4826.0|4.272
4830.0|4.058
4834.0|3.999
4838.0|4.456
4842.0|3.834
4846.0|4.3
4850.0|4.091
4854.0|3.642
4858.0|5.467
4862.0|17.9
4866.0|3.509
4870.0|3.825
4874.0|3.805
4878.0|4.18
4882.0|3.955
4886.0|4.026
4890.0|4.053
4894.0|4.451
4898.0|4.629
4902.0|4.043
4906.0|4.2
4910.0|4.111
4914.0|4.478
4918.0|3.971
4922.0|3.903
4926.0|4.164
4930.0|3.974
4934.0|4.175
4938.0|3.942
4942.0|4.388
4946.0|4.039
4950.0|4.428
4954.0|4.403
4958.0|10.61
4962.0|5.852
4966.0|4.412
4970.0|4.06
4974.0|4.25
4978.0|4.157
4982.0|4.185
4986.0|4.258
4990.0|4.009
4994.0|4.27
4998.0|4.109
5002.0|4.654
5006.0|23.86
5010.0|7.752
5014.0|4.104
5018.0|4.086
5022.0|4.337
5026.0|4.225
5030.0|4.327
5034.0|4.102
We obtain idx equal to 0.230 mag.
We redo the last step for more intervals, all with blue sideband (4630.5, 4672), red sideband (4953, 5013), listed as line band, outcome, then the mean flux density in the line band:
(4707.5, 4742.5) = 0.12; 4.5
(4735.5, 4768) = 0.20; 4.3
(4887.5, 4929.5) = 0.38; 4.19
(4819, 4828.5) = 0.24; 4.43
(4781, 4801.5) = 0.24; 4.3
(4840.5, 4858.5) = 0.33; 4.18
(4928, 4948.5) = 0.43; 4.11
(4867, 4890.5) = 0.42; 3.95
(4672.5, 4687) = 0.07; 4.51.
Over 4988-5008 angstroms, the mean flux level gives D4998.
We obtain 8.18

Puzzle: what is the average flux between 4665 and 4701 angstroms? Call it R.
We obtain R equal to 4.53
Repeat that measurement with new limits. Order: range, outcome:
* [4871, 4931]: 4.13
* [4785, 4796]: 4.43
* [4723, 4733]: 4.44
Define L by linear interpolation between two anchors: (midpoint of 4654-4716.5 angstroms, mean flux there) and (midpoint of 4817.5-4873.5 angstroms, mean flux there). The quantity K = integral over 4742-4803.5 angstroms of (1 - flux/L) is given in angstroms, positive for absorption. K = 6.92 angstroms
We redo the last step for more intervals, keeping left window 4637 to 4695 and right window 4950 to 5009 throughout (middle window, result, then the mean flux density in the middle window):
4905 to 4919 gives 3.9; 4.2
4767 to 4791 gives 3.5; 4.43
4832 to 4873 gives 0.7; 5.46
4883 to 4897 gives 3.8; 4.19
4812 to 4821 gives 1.6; 4.42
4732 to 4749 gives 2.2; 4.35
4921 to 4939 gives 5.7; 4.04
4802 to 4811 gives 1.9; 4.21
